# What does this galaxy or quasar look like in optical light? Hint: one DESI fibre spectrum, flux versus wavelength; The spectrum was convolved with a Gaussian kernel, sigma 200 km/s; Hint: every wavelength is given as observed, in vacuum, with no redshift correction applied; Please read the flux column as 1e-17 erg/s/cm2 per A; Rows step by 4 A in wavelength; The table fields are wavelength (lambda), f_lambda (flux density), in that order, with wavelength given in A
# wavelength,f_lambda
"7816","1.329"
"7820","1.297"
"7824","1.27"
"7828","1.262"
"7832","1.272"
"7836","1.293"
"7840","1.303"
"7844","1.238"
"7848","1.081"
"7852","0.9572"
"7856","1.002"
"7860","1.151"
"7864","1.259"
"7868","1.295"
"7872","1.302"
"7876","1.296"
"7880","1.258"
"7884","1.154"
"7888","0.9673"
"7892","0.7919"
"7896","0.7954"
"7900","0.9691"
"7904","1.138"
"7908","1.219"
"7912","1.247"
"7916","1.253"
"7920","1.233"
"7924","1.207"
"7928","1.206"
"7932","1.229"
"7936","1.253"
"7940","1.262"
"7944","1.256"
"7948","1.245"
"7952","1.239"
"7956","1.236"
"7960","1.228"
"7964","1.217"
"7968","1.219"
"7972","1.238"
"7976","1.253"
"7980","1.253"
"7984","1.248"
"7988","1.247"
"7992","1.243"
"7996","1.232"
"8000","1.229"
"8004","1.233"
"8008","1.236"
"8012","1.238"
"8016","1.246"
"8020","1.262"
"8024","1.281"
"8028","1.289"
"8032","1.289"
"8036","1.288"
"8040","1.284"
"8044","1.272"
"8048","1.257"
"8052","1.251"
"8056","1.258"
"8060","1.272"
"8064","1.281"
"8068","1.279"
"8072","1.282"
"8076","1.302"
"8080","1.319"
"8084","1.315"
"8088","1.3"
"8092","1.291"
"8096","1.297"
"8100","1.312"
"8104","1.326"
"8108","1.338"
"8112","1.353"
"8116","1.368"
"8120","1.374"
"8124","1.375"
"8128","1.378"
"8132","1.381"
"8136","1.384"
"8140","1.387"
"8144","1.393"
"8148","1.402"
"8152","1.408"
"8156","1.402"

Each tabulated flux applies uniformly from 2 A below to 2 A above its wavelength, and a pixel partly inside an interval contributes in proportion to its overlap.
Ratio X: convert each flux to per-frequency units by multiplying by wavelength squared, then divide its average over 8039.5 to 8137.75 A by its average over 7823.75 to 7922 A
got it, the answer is 1.2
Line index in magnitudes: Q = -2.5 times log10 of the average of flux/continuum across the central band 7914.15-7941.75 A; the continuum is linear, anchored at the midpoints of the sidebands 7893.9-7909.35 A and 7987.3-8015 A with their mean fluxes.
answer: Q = -0.15 mag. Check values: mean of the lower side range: 1.02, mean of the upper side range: 1.24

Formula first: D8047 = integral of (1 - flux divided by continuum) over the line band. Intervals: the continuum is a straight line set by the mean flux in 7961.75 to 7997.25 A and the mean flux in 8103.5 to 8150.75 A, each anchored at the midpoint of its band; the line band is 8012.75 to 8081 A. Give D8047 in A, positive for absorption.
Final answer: 1.3 A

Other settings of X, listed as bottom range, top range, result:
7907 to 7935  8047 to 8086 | 1.08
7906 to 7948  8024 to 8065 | 1.06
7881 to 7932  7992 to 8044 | 1.17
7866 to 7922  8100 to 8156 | 1.28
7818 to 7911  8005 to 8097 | 1.16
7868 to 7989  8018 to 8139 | 1.14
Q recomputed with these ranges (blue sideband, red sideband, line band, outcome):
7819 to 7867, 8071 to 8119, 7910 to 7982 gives 0.009 mag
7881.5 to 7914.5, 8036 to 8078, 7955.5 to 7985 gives -0.081 mag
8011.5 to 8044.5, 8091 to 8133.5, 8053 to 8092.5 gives 0.019 mag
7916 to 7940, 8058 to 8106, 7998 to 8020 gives 0.024 mag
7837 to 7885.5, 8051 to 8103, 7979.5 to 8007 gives 0.011 mag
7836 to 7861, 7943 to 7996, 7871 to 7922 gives 0.052 mag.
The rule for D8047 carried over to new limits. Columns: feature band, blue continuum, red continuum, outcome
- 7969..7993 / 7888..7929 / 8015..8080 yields -1.1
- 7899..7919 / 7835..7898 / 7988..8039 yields -0.2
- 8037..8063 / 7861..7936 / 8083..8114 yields 0.2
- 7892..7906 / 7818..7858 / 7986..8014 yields 3.1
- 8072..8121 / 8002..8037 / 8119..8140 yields 0.8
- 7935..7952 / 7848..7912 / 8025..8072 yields -1.2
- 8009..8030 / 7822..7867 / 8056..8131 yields 0.3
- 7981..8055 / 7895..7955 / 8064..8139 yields 0.5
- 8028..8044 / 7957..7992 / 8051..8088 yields -0.2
